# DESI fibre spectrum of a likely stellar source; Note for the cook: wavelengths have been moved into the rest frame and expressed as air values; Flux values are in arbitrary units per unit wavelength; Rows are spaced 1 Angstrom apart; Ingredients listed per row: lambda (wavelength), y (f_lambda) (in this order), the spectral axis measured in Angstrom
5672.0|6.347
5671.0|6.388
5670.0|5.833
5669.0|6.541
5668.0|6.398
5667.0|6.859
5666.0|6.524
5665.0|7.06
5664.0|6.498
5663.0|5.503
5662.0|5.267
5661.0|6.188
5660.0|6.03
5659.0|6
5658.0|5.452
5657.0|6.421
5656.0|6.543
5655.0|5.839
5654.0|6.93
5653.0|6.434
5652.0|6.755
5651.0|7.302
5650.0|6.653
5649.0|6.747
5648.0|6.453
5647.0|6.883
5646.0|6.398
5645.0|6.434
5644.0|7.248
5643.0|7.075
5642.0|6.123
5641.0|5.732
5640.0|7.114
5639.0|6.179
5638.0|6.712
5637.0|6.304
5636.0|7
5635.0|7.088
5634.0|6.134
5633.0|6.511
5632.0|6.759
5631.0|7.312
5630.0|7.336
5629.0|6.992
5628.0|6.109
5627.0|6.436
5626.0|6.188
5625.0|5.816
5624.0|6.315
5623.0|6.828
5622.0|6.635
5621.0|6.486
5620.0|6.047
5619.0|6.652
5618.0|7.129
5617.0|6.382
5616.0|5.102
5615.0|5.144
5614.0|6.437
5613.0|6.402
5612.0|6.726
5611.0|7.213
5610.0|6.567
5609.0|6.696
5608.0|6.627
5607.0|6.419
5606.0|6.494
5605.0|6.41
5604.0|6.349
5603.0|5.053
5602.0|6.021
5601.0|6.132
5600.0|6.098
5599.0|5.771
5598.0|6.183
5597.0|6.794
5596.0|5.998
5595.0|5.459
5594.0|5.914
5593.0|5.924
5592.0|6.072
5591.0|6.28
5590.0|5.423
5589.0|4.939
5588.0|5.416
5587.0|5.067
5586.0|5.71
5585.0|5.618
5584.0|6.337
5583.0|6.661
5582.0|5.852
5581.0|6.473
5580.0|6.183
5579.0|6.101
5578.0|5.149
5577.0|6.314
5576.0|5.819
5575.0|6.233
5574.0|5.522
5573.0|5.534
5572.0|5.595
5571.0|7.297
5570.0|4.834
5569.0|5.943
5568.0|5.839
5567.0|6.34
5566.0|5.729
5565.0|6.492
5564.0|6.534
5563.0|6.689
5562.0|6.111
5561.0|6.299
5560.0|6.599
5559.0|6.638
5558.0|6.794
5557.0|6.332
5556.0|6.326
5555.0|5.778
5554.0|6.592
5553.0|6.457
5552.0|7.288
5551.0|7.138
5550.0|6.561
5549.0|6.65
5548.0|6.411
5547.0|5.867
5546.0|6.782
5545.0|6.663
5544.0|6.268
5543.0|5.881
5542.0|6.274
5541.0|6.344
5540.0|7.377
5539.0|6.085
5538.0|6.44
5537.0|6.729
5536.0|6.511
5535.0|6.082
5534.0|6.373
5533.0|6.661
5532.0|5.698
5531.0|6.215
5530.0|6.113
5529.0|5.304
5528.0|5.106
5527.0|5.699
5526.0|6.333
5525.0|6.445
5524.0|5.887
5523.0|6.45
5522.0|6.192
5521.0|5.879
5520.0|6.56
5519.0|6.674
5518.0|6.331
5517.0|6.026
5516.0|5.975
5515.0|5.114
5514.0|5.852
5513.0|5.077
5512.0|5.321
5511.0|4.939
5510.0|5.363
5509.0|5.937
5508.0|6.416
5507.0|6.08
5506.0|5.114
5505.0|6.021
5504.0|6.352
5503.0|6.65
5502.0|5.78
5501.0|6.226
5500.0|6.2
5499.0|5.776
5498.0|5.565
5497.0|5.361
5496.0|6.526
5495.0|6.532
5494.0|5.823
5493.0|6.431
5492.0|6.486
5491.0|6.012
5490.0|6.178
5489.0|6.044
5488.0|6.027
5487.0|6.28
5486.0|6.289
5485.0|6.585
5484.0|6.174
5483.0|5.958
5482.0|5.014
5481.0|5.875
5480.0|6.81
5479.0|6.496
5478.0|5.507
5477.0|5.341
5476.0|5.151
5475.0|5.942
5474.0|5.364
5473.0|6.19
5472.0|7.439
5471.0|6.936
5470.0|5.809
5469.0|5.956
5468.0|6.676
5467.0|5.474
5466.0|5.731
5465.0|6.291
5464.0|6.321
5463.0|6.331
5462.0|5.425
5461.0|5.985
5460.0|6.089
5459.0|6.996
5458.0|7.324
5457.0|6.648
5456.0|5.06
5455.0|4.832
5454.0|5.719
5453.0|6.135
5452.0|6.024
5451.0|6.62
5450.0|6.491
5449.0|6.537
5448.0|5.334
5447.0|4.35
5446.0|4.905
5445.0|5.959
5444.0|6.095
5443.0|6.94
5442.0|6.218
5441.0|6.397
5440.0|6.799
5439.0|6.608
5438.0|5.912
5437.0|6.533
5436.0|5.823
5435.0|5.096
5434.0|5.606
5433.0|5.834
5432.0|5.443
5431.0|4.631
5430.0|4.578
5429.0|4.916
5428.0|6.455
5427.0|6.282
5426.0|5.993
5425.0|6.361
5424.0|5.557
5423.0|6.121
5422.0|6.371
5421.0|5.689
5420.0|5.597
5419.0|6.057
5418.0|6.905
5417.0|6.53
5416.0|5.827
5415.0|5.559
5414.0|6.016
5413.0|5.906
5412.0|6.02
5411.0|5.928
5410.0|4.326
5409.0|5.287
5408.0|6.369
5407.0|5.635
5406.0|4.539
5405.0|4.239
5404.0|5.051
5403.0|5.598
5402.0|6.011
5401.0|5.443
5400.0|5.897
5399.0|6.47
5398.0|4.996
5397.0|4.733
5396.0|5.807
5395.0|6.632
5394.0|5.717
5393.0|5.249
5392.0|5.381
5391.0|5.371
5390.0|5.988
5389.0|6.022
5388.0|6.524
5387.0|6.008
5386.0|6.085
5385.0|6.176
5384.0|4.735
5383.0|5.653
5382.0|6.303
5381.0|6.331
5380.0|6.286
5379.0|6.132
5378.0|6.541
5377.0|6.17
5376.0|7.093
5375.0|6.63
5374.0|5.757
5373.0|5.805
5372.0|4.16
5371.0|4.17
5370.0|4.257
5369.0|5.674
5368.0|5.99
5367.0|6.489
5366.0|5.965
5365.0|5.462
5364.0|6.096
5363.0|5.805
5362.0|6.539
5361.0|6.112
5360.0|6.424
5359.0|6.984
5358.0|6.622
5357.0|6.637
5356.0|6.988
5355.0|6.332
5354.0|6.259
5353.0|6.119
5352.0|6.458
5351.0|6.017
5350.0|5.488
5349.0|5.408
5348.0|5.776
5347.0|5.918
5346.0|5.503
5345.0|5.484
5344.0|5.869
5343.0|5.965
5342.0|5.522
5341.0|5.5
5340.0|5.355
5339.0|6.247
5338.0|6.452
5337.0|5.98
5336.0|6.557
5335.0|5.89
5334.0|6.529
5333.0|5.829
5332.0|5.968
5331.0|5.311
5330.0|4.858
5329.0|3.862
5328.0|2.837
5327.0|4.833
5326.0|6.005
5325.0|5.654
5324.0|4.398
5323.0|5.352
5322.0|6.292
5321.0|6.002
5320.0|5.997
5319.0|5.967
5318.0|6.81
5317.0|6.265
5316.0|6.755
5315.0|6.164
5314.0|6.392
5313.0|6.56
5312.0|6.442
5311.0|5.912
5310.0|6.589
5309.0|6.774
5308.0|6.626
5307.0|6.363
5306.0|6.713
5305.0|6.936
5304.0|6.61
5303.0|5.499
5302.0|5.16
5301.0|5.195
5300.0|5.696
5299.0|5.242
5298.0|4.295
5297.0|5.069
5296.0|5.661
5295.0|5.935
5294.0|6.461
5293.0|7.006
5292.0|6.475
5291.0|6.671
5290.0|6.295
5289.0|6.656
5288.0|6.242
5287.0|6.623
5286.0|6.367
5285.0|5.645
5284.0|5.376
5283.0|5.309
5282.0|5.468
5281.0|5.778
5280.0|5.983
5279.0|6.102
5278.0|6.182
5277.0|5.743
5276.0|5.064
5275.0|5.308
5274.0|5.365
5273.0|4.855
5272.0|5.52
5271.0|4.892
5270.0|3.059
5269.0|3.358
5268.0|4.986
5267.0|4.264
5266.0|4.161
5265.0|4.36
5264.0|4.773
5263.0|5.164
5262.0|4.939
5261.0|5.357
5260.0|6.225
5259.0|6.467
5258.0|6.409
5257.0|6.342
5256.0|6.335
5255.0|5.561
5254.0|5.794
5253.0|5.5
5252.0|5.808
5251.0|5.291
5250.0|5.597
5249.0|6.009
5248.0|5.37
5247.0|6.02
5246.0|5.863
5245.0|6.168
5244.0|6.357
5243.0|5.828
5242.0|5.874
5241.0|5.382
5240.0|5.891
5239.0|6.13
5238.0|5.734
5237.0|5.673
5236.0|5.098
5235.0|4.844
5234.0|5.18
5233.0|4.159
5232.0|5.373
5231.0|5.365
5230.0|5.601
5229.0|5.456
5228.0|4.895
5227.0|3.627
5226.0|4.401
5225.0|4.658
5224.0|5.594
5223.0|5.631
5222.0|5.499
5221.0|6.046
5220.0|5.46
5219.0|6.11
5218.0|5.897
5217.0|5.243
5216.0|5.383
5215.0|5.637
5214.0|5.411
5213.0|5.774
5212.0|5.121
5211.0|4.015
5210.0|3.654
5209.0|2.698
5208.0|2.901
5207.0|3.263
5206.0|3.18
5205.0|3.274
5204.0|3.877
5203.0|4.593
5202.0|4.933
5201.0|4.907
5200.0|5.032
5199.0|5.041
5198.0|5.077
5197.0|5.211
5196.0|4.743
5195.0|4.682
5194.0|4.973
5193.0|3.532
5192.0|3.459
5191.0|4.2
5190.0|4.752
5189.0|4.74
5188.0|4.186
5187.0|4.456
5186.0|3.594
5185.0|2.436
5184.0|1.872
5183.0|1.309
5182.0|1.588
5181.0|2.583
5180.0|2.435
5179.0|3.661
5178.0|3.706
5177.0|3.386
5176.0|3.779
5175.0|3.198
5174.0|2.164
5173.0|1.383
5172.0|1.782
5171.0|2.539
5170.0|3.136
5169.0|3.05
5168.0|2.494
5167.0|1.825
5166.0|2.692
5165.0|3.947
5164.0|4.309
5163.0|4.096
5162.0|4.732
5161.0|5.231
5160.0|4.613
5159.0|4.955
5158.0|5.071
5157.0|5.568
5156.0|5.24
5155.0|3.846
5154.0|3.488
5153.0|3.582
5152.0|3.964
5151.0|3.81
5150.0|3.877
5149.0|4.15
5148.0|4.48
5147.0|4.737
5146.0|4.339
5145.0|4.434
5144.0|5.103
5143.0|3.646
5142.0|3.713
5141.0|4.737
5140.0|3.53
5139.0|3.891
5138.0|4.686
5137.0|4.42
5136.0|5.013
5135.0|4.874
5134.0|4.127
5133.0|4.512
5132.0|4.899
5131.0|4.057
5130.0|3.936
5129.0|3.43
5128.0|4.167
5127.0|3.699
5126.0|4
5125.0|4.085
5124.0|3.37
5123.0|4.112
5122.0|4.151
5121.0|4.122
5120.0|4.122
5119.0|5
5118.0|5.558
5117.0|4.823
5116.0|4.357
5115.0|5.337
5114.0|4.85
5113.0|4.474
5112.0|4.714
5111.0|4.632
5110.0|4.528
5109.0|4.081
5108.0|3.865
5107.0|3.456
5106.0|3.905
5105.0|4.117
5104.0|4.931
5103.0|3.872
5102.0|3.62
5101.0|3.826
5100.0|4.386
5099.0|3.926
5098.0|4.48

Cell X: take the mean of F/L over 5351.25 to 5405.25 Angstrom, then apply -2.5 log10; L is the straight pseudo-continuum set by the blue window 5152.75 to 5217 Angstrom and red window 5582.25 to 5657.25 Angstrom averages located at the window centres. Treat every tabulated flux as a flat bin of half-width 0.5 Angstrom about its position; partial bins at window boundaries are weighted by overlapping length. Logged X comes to -0.19 mag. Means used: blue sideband 3.86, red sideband 6.34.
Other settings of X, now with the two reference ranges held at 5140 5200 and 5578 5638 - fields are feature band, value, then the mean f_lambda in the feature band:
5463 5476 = -0.13 mag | 6.14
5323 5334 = -0.08 mag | 5.05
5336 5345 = -0.23 mag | 5.88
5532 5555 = -0.11 mag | 6.49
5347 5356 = -0.25 mag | 6.03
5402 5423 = -0.11 mag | 5.69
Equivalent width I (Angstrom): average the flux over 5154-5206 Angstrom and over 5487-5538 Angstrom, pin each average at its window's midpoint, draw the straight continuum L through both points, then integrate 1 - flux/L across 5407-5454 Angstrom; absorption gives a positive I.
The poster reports -3.7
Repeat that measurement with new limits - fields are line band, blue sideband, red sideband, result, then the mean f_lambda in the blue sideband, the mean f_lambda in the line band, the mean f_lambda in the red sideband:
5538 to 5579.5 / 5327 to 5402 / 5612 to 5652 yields 0.4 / 5.83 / 6.28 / 6.53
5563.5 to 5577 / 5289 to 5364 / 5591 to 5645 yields 0.7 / 5.96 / 5.99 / 6.39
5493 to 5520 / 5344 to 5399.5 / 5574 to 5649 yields 0.9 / 5.92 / 5.91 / 6.27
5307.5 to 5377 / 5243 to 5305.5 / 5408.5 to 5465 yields -1.9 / 5.62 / 5.9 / 5.92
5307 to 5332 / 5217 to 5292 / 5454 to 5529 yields -0.7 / 5.5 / 5.79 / 6.01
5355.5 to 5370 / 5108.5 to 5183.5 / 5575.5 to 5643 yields -3.4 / 3.95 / 6.2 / 6.24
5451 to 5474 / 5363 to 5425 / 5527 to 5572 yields -0.5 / 5.76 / 6.15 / 6.31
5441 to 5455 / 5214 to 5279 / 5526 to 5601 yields -0.1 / 5.38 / 5.92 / 6.14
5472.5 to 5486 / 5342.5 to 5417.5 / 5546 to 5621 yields 0.2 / 5.84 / 5.89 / 6.17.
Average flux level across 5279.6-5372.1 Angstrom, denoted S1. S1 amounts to 5.9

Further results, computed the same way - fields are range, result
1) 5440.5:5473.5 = 6.1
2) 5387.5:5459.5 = 5.82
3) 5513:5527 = 6.08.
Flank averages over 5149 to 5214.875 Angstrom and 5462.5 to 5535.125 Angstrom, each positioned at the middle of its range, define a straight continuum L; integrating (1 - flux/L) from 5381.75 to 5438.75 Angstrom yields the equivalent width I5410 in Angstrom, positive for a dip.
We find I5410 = -3.4 Angstrom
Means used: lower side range 3.81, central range 5.72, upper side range 6.02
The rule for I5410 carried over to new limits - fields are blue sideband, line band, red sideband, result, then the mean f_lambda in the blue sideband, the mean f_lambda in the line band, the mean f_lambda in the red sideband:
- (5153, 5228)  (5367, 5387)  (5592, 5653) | -2.84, 4.06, 5.81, 6.43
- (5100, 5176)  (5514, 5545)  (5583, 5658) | -1.37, 4.07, 6.17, 6.34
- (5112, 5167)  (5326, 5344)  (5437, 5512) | -0.68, 4.31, 5.52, 6.04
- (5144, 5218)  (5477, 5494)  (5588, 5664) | -1.61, 3.93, 6.1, 6.34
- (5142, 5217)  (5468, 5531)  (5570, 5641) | -4.00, 3.91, 6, 6.22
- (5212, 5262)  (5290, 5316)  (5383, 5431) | -2.27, 5.57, 6.11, 5.71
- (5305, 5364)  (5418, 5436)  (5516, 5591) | 1.01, 5.98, 5.72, 6.17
